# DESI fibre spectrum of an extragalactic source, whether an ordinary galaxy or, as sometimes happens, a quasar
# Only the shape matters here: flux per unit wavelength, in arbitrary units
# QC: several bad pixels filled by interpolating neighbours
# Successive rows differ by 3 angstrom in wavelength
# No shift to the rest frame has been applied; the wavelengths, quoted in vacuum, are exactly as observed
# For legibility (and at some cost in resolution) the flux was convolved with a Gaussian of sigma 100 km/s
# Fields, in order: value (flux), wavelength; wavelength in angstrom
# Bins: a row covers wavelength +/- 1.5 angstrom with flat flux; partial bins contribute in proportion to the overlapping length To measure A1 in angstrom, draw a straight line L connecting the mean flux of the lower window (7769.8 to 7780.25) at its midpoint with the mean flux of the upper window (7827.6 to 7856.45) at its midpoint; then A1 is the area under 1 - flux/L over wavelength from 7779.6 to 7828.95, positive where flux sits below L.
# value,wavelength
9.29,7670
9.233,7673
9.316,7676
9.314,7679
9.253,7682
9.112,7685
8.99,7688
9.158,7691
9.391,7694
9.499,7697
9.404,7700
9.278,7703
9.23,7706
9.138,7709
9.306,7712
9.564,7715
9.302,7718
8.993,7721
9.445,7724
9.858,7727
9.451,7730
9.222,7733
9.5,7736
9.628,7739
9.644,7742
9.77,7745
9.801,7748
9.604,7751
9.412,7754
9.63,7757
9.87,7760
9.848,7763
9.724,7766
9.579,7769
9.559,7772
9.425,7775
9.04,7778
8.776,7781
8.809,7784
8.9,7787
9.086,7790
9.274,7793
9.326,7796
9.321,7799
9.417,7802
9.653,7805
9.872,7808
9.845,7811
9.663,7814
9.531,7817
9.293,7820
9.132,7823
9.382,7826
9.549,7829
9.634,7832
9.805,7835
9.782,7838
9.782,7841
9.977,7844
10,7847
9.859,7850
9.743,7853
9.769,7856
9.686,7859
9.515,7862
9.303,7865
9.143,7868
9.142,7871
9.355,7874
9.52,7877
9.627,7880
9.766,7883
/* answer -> 1.0 angstrom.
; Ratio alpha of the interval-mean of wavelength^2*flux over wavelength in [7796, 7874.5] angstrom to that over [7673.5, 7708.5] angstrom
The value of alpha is 1.07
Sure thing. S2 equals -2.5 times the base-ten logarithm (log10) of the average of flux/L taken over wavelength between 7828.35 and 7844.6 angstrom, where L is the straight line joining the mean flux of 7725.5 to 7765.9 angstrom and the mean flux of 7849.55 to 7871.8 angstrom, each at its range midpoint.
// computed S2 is -0.02 mag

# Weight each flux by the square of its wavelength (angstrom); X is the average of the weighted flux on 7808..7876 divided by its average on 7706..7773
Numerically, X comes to 1.0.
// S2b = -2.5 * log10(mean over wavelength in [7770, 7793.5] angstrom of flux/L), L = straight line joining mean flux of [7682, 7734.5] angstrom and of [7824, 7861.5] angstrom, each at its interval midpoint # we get 0.05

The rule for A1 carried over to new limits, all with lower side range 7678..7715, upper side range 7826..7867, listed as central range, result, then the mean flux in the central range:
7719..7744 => -0.3 angstrom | 9.47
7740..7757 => -0.4 angstrom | 9.64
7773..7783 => 0.4 angstrom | 9.09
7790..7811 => 0.2 angstrom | 9.48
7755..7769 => -0.4 angstrom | 9.74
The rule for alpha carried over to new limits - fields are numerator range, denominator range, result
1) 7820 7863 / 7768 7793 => 1.07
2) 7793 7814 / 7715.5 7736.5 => 1.04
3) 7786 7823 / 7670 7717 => 1.05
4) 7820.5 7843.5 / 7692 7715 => 1.06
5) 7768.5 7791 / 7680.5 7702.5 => 1.01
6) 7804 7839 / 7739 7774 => 1.01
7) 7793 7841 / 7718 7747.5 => 1.03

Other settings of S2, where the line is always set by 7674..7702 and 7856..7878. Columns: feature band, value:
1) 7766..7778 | -0.02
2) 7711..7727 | -0.01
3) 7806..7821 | -0.03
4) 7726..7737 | -0.02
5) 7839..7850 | -0.06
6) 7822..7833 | -0.01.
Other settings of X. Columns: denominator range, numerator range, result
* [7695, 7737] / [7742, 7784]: 1.03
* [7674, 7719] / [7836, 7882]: 1.08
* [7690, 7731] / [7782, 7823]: 1.02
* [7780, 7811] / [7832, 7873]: 1.05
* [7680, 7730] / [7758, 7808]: 1.03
